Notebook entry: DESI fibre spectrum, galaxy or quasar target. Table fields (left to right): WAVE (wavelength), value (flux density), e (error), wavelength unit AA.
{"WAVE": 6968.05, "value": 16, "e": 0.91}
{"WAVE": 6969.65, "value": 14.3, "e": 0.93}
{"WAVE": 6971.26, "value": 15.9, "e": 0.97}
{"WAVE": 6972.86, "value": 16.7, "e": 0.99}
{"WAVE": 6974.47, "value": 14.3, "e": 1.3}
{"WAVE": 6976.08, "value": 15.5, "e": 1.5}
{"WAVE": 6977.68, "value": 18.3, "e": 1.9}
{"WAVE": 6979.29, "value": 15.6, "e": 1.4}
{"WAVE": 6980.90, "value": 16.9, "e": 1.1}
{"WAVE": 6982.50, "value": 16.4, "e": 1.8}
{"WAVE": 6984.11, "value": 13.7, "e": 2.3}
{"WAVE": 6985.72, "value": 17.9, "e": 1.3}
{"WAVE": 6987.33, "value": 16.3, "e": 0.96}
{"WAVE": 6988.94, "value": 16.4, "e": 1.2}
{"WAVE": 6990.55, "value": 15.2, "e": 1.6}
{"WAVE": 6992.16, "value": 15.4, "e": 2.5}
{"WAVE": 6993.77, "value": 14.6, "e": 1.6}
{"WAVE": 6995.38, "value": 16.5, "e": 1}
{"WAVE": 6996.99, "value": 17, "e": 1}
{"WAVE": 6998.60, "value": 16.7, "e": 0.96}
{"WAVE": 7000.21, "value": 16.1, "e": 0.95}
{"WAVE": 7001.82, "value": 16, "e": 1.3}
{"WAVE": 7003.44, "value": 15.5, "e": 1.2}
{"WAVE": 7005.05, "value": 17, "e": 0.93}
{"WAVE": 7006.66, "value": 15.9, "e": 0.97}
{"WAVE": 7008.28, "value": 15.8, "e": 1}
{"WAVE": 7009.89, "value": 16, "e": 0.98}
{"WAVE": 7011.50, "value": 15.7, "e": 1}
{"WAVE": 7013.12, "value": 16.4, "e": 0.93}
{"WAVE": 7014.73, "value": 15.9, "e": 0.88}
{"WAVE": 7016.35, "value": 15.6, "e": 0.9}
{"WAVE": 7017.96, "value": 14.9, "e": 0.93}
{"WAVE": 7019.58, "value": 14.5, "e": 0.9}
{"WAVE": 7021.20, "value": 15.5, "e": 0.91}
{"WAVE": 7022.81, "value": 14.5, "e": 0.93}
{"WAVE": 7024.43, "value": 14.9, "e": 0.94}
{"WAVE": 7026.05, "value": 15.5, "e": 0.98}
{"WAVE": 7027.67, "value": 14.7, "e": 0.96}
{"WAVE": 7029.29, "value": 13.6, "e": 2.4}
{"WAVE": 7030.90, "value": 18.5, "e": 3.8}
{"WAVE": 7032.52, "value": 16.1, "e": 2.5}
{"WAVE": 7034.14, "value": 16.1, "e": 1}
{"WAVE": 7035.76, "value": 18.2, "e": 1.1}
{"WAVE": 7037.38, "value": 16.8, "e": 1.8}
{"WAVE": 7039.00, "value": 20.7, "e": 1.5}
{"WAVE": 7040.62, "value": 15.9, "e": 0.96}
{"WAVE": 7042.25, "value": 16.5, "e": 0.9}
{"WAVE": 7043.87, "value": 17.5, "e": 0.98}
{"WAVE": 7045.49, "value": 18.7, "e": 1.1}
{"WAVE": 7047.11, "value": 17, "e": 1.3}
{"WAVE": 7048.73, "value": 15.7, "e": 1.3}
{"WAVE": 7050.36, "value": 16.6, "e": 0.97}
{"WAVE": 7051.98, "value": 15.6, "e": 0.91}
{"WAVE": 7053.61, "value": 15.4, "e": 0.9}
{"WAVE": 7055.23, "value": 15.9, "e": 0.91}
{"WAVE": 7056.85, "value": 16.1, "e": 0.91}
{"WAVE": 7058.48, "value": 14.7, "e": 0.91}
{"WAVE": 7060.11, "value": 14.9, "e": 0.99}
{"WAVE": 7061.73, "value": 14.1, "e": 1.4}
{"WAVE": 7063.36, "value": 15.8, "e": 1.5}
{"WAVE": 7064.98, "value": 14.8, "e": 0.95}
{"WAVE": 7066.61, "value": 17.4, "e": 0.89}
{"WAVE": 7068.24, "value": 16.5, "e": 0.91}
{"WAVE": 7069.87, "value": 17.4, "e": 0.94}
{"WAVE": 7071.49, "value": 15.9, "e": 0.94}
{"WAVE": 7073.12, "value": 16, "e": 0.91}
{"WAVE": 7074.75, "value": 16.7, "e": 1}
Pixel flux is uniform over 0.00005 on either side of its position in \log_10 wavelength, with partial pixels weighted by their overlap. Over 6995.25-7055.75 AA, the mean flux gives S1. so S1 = 16.2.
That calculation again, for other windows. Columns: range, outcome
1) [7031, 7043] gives 17.3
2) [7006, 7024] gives 15.5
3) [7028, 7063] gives 16.4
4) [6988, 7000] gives 16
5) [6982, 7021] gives 15.9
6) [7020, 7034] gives 15.4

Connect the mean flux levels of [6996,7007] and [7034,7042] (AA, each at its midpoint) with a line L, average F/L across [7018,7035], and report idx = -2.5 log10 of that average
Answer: 0.12 mag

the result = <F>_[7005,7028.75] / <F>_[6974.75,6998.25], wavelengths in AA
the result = 1.0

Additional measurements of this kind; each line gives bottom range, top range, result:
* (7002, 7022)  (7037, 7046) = 1.12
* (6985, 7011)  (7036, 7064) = 1.02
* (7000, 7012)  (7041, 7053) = 1.05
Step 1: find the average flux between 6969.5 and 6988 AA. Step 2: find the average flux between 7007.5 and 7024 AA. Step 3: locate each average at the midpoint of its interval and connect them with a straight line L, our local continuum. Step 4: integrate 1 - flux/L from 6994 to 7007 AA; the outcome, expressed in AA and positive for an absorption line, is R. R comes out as -0.5 AA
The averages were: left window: 16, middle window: 16.3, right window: 15.5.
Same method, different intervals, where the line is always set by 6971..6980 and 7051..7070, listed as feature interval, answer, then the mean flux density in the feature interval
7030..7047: -1.8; 17.5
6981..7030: 0.7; 15.7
